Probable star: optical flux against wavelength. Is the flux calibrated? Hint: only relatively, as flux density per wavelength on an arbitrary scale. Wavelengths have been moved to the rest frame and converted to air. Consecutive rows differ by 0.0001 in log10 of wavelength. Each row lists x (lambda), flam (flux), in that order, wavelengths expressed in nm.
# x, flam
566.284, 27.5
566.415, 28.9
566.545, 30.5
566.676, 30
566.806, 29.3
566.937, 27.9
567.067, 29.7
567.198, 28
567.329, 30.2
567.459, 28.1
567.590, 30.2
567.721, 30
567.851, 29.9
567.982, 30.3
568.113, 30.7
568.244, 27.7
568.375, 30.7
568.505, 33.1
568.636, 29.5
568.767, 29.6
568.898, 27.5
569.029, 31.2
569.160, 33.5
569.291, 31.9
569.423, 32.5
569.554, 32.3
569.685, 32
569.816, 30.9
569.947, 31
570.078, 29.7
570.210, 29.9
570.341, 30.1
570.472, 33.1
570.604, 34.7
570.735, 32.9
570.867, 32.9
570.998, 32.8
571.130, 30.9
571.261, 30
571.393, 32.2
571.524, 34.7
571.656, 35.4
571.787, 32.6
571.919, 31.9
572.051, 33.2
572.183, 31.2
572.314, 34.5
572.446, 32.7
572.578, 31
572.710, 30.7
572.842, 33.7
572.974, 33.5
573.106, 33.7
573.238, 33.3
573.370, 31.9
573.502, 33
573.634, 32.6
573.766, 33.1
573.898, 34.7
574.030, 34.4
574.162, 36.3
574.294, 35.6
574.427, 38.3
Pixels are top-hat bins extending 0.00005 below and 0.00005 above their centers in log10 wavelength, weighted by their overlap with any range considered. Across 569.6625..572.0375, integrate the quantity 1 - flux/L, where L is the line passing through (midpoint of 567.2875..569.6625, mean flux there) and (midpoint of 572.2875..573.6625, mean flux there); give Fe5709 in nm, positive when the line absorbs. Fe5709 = -0.03 nm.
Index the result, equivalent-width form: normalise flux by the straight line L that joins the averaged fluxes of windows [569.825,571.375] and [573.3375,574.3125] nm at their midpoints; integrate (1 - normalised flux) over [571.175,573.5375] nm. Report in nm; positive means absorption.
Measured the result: 0.013 nm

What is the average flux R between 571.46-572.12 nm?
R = 33.5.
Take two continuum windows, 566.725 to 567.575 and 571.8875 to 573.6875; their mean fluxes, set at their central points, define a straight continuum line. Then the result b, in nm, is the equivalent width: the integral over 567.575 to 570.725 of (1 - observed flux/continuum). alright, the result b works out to -0.07 nm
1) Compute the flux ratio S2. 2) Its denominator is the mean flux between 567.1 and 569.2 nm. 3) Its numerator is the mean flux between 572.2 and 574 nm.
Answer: 1.1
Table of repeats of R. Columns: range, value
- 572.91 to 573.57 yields 33.1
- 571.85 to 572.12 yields 32.4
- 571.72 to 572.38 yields 32.7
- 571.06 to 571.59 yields 32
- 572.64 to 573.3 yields 32.9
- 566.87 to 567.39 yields 28.9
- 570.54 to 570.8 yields 33.8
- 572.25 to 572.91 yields 32.5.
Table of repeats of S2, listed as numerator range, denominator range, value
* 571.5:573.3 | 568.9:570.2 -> 1.05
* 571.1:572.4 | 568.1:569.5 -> 1.06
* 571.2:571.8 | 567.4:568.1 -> 1.11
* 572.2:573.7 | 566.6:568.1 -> 1.11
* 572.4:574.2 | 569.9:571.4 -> 1.05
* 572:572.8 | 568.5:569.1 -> 1.08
